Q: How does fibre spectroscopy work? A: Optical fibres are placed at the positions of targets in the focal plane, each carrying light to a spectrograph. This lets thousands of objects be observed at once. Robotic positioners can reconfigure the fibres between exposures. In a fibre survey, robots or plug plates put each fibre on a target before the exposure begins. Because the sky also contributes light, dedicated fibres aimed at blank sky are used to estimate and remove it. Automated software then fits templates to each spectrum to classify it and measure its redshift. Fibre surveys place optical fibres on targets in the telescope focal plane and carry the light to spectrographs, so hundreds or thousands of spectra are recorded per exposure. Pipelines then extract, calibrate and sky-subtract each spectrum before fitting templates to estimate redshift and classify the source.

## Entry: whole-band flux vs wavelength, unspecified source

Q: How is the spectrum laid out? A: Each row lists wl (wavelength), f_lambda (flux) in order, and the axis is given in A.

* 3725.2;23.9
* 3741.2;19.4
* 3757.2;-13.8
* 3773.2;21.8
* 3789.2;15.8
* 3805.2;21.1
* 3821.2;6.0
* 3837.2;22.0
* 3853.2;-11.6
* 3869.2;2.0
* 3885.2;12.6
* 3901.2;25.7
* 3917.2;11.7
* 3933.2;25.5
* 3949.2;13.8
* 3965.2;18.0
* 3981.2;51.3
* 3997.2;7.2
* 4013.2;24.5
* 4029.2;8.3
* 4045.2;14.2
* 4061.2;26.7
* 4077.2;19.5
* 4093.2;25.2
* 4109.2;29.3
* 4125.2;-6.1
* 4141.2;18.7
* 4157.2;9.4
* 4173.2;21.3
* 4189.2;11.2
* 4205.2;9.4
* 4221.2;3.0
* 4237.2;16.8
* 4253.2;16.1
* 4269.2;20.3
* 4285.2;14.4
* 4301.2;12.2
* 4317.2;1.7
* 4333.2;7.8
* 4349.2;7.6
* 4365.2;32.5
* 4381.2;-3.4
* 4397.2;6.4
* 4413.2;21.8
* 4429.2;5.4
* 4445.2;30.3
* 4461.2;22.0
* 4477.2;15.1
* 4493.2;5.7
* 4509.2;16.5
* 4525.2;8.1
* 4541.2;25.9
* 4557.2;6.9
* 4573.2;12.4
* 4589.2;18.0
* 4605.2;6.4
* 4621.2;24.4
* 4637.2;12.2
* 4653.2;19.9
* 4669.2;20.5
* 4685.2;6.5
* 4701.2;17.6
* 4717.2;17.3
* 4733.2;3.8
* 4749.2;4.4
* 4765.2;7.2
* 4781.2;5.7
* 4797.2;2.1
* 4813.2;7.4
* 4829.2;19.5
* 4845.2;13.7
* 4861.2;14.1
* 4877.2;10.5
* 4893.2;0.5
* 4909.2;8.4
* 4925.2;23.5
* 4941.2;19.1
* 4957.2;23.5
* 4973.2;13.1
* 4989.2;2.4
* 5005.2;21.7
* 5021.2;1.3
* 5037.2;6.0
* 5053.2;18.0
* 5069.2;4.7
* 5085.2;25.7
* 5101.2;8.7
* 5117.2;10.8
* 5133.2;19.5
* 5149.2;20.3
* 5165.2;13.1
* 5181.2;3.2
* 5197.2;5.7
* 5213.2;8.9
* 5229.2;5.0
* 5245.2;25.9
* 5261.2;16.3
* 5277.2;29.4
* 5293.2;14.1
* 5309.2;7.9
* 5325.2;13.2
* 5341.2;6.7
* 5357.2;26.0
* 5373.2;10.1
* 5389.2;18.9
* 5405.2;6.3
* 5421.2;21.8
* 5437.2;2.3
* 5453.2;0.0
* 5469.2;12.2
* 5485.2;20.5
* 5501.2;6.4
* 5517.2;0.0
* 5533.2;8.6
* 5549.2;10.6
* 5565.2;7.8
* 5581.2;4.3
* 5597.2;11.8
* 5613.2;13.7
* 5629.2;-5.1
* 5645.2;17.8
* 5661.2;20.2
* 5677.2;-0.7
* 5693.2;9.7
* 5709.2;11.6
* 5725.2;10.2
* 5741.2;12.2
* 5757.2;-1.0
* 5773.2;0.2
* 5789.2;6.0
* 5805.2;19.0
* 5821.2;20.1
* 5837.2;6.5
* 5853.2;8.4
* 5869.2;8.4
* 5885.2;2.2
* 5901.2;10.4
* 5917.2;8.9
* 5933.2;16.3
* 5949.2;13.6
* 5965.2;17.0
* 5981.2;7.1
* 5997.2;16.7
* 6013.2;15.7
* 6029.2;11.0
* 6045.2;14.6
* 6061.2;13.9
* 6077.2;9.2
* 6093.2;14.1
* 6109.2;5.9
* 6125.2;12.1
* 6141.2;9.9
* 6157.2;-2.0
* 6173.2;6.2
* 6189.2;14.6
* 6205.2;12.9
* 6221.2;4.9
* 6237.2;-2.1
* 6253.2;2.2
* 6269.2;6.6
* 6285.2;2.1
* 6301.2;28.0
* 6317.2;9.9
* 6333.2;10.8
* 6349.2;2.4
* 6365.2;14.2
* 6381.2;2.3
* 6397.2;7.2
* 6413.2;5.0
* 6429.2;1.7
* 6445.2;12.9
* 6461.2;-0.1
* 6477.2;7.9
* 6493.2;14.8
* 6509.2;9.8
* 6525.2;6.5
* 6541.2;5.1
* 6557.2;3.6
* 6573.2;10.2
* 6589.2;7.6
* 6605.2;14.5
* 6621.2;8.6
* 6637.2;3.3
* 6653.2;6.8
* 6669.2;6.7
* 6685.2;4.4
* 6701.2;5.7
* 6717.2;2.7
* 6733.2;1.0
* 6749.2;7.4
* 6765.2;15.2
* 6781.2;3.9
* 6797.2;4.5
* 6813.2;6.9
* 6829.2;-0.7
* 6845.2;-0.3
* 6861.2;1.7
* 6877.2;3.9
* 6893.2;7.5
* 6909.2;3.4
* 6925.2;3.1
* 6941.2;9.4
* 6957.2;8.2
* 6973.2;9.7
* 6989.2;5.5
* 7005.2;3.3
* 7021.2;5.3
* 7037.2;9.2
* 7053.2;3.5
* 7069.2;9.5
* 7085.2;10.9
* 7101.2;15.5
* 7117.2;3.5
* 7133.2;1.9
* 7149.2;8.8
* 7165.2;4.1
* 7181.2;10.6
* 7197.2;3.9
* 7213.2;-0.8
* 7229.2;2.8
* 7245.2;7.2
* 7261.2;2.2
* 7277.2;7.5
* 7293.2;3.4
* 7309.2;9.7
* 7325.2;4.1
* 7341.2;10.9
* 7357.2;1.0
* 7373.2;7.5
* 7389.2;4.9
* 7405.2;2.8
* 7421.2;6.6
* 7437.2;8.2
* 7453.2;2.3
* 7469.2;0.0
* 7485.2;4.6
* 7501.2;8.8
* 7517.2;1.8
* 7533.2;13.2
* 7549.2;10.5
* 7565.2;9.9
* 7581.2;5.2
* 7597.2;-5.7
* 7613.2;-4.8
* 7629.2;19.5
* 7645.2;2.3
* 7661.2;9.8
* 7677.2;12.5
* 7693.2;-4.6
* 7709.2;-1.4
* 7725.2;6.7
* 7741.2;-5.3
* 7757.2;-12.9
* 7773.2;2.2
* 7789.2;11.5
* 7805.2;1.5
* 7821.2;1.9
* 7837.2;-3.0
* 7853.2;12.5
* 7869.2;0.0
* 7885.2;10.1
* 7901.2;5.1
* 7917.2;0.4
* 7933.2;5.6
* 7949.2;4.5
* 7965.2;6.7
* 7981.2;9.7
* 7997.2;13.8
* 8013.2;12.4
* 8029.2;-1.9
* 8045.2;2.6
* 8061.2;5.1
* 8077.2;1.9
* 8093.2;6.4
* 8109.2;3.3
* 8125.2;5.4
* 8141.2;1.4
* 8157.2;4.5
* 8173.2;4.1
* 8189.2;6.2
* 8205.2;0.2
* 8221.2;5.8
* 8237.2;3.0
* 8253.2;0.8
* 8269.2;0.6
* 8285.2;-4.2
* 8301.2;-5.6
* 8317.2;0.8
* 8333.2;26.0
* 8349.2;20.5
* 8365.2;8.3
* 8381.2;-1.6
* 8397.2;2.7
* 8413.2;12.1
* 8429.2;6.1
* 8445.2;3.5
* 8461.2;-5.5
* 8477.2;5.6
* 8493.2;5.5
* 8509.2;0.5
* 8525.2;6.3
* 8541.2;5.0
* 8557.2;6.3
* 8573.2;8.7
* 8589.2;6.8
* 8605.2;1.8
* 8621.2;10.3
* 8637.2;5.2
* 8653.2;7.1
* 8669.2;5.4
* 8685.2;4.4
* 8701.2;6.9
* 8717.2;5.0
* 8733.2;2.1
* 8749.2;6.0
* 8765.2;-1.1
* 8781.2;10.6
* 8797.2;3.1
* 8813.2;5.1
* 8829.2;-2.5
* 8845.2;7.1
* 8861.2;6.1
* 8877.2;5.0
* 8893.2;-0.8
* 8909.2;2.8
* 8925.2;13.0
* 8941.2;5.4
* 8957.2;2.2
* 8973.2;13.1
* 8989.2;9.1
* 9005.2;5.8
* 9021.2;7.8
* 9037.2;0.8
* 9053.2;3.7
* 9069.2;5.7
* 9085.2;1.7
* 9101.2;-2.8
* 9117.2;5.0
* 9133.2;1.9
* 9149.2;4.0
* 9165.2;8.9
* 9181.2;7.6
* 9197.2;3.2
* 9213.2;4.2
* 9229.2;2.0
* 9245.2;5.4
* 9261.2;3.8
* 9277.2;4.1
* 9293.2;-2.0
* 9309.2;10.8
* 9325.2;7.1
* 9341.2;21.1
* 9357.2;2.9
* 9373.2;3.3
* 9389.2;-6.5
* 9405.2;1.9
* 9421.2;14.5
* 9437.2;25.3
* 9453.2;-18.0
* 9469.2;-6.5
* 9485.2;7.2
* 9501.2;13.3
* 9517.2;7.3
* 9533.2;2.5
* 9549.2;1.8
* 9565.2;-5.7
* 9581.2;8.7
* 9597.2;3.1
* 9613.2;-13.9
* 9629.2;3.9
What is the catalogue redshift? 1.237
